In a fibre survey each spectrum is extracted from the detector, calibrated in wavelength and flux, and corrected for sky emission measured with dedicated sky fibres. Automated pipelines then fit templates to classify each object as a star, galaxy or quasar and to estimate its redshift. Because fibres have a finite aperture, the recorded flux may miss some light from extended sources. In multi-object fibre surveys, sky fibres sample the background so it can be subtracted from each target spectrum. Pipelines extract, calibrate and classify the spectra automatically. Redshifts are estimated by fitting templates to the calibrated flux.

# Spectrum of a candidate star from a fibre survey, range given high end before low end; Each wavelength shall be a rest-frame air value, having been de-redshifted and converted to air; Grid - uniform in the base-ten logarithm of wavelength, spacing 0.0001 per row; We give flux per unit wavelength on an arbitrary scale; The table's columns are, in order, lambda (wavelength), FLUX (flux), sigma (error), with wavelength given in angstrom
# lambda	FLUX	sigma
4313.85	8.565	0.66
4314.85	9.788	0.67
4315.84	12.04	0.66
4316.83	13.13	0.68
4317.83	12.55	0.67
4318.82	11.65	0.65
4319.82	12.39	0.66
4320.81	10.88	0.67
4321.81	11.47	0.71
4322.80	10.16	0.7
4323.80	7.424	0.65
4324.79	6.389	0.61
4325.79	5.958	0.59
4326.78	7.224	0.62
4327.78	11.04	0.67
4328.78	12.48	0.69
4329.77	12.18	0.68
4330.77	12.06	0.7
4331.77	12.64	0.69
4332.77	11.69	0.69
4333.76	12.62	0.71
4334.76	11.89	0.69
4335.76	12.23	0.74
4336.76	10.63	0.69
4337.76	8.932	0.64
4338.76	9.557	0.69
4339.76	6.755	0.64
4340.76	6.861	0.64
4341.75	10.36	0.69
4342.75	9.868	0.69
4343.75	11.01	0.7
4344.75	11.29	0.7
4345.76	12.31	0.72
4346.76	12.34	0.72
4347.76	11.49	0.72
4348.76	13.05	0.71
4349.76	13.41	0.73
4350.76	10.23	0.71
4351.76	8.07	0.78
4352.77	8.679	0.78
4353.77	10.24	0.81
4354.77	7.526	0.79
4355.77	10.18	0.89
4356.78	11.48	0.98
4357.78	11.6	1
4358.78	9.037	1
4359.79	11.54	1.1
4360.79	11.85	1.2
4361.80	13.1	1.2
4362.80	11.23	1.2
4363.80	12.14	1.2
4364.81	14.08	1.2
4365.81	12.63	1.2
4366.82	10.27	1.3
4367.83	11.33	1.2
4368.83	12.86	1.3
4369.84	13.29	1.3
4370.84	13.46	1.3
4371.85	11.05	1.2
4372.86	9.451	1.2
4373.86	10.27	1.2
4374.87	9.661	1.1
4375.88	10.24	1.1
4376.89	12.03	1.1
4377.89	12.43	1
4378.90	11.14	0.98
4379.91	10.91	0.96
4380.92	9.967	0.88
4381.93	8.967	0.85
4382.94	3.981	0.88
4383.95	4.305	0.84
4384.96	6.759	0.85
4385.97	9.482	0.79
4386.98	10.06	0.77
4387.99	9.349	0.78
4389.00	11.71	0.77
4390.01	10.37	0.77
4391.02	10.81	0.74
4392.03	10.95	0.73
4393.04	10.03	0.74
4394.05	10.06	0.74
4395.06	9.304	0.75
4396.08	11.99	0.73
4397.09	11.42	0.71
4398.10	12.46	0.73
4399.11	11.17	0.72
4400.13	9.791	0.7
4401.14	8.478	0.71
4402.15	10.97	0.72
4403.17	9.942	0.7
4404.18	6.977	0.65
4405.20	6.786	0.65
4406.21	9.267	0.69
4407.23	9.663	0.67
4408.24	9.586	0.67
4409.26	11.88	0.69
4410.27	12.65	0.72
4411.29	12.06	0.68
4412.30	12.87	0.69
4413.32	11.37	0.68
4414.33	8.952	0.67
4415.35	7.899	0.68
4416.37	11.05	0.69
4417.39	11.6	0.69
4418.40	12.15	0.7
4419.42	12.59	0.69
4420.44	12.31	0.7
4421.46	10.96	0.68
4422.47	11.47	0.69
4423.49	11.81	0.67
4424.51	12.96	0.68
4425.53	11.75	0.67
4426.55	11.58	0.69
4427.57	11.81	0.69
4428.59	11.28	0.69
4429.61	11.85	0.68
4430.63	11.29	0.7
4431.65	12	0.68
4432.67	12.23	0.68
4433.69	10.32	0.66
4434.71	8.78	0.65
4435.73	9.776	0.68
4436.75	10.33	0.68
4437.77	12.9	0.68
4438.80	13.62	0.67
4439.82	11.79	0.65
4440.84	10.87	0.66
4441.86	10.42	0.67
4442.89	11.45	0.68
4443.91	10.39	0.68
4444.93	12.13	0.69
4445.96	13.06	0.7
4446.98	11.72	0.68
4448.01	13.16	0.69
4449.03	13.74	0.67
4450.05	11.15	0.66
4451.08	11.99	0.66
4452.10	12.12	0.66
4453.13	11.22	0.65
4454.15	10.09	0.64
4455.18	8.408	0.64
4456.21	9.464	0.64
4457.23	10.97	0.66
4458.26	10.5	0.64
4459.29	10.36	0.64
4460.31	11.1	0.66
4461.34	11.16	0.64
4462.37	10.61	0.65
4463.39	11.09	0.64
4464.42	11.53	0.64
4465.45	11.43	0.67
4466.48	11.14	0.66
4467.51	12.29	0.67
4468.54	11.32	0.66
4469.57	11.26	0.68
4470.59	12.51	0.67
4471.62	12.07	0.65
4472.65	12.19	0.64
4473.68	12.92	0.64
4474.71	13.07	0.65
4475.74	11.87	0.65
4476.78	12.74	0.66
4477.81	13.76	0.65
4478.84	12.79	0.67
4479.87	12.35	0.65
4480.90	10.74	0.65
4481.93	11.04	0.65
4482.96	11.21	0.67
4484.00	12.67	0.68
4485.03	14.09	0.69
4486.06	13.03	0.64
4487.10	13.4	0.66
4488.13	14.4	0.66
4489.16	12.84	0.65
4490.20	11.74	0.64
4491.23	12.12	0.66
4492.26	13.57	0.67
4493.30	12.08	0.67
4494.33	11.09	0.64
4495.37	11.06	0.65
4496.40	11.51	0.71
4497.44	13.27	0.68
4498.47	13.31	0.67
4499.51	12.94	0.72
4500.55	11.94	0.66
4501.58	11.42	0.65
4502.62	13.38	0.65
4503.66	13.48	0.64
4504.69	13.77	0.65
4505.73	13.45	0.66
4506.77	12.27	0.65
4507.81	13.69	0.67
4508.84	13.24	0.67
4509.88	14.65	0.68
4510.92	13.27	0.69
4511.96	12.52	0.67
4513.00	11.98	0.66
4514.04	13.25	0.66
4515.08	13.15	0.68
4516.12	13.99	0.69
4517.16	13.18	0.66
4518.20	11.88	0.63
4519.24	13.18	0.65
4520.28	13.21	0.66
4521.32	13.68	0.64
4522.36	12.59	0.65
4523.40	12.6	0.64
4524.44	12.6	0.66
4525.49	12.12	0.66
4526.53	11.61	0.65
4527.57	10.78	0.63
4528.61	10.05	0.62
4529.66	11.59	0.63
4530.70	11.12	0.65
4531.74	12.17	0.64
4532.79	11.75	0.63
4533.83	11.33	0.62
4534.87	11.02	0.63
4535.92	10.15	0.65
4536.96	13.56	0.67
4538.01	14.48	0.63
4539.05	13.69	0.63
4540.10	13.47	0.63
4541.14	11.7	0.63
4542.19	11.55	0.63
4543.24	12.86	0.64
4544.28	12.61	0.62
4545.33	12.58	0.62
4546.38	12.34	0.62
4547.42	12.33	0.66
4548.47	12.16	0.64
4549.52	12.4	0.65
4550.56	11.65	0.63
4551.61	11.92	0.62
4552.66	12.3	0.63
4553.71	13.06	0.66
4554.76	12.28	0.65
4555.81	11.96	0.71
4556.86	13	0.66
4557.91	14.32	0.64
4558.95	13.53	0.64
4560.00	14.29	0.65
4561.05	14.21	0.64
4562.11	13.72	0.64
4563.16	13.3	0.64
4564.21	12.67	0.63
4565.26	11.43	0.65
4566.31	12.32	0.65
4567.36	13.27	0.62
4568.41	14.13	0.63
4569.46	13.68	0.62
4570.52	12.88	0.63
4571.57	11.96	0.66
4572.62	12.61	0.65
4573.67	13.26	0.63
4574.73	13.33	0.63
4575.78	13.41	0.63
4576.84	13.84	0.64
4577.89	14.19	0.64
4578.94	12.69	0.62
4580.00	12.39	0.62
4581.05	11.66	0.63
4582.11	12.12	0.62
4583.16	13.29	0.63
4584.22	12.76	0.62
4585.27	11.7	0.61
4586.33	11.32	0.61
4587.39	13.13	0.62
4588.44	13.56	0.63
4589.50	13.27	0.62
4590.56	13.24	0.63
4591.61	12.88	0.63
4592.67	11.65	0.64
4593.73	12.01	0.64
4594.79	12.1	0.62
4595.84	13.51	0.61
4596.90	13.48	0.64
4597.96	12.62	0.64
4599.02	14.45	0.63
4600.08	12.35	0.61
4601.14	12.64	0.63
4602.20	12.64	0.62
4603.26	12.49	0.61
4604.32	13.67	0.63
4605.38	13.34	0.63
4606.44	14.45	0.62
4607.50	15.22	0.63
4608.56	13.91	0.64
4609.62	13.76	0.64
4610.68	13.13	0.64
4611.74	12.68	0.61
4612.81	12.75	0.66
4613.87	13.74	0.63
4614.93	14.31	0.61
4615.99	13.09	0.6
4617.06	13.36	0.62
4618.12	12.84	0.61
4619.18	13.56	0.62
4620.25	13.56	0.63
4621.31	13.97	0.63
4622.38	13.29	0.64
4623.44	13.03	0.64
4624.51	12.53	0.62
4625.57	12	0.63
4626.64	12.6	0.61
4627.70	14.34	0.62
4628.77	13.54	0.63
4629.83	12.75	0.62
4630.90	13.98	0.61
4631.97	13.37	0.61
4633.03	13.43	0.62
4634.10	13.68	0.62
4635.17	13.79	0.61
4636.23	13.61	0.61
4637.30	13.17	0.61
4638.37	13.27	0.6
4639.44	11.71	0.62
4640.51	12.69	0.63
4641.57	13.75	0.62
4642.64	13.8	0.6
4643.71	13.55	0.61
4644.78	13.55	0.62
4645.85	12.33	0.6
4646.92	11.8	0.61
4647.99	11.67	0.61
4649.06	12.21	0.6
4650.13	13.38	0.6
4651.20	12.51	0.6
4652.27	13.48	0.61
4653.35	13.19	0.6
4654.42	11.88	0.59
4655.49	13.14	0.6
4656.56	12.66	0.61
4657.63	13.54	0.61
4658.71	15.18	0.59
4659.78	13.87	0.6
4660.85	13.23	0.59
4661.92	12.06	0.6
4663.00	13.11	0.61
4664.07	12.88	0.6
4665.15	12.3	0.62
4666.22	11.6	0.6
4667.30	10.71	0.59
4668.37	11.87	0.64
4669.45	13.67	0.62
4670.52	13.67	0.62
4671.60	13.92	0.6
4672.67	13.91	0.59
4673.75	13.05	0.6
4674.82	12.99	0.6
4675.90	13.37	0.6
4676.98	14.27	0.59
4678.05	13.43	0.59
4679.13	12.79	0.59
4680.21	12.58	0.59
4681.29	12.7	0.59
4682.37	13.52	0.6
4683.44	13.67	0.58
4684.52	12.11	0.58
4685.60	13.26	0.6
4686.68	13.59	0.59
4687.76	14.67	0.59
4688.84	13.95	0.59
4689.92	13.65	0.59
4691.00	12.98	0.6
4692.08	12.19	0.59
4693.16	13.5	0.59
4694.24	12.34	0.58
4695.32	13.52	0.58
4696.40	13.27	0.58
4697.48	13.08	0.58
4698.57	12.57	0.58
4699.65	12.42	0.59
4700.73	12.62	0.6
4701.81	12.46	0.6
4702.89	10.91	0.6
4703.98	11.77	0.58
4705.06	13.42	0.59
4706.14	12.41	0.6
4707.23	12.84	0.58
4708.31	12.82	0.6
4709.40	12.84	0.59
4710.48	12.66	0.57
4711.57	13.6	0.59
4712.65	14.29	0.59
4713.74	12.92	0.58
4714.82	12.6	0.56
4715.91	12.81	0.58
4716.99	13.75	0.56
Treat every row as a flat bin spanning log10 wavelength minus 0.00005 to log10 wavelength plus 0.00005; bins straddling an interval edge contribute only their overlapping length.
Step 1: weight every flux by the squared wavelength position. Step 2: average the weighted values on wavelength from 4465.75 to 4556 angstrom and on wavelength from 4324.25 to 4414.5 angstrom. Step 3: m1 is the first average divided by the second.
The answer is 1.3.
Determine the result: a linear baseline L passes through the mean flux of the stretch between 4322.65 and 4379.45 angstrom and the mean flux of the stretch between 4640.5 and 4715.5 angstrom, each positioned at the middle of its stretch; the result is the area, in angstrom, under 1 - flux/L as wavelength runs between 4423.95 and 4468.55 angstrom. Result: 0.3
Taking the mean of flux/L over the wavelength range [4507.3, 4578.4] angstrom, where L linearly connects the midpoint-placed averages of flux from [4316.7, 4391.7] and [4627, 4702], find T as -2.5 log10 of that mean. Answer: -0.05 mag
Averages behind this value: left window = 10.6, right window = 13.1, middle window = 12.7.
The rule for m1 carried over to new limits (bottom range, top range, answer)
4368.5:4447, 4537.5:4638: 1.32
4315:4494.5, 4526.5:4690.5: 1.28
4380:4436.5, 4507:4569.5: 1.29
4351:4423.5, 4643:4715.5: 1.40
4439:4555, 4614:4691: 1.16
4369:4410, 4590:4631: 1.45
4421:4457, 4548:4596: 1.19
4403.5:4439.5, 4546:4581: 1.25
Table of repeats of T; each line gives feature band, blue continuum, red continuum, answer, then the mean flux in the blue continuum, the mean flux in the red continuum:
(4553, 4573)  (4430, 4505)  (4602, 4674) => -0.04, 11.9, 13.2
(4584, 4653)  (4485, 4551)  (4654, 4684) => -0.02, 12.6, 13.1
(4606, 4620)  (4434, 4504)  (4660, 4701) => -0.08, 11.8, 13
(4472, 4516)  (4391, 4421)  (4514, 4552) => -0.08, 10.6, 12.3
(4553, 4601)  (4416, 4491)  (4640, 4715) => -0.05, 11.7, 13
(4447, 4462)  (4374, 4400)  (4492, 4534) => 0.02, 9.98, 12.5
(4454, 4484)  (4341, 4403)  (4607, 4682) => 0.00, 10.6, 13.1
